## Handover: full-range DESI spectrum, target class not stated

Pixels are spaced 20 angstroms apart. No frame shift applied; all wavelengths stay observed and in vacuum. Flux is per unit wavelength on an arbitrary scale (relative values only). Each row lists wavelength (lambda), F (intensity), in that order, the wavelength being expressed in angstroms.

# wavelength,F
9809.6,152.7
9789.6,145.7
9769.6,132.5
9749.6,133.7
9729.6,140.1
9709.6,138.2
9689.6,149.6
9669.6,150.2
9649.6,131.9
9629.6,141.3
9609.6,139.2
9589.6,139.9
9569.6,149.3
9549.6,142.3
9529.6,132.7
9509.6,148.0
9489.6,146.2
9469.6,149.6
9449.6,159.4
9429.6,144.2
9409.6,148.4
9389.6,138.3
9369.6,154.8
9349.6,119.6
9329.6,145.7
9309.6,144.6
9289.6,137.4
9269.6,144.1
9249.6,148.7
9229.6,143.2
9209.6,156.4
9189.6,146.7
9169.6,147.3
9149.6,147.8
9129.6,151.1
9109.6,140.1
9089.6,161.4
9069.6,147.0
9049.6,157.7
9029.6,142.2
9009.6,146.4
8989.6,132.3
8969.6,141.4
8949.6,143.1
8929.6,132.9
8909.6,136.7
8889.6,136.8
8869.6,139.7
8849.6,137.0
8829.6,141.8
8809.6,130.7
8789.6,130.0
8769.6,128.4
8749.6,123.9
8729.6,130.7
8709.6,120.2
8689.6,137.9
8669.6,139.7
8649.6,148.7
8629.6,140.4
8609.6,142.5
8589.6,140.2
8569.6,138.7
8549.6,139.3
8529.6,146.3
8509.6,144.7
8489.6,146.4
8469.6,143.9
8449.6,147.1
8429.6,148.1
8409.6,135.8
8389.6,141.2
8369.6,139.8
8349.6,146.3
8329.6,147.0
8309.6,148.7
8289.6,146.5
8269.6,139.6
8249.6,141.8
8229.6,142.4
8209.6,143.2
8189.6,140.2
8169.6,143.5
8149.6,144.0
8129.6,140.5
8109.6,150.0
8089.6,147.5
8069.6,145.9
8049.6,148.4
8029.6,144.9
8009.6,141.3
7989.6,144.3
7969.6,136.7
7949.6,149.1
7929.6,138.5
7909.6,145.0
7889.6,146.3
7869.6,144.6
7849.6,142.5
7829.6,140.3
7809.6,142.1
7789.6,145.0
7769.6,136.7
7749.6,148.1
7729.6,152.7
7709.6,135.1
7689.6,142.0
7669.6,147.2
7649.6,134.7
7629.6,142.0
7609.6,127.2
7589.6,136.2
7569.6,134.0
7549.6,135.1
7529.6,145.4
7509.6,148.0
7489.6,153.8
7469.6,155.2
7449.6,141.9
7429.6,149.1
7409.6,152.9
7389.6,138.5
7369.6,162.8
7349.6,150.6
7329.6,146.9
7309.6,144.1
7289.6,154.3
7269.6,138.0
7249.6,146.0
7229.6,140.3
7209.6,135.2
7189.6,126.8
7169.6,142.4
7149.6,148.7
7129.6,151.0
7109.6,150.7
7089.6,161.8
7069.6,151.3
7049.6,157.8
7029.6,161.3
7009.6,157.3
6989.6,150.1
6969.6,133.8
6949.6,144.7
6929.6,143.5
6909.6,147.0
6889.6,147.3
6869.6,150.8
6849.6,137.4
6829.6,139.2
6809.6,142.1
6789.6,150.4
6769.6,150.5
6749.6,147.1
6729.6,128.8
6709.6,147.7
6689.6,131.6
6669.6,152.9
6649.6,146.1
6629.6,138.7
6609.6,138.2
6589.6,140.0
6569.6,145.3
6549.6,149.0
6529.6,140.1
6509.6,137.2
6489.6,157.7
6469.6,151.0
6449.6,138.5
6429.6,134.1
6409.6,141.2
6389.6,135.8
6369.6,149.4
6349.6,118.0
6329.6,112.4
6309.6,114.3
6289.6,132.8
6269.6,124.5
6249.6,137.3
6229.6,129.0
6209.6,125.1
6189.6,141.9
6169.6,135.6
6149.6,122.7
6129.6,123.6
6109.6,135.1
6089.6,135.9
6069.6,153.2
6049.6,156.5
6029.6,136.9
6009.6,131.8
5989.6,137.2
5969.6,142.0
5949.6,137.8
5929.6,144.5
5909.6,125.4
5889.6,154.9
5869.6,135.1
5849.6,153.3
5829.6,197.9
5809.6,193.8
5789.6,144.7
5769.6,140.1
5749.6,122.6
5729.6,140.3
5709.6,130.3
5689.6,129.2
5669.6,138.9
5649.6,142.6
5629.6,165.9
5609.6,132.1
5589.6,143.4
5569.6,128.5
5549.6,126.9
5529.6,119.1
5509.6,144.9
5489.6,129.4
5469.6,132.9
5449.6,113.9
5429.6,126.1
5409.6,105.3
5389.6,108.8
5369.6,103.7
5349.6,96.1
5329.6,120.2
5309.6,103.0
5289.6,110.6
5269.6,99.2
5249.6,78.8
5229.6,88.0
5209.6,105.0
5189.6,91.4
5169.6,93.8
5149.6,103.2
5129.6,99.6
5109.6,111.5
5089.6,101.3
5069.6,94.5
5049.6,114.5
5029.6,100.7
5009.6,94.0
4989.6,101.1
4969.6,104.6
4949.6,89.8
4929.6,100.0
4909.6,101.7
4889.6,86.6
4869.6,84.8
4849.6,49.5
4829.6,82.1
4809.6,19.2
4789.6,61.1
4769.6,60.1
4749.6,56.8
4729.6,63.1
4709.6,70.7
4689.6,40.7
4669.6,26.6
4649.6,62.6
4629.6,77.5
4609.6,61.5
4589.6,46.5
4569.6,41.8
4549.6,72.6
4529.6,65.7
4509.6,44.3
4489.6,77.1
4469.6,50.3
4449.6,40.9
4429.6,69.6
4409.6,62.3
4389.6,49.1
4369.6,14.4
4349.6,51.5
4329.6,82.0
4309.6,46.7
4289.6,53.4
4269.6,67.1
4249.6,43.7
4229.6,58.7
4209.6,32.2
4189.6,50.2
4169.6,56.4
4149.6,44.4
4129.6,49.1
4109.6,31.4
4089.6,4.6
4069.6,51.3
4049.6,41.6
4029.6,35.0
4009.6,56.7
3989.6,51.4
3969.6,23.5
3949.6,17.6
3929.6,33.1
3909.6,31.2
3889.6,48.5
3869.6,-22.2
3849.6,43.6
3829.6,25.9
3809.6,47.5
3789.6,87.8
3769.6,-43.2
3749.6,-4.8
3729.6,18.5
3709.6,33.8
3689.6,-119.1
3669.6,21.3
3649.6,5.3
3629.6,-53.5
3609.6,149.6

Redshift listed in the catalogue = 0.221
